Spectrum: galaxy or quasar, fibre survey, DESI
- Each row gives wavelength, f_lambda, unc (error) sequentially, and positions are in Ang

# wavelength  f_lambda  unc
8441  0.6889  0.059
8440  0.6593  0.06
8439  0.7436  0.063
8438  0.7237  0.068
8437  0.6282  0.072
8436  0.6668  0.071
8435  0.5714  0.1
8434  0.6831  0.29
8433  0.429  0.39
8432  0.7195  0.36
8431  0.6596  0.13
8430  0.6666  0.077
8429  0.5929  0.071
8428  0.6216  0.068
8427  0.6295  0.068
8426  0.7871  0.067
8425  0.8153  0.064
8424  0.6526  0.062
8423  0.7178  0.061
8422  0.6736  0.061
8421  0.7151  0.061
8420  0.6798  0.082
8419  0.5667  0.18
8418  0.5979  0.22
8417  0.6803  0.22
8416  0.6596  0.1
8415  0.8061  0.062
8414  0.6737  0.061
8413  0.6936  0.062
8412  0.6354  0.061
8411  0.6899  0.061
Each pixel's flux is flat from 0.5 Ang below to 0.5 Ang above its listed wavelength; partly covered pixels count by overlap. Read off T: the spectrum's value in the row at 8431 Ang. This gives 0.6596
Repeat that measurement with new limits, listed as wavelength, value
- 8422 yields 0.6736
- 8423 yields 0.7178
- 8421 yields 0.7151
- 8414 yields 0.6737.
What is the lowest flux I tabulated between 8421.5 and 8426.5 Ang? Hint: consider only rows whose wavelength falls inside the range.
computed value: 0.6526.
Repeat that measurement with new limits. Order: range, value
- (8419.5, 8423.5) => 0.6736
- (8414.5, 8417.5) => 0.6596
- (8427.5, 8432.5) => 0.5929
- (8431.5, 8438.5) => 0.429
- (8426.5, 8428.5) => 0.6216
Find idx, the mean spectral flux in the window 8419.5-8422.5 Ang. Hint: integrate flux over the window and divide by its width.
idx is 0.69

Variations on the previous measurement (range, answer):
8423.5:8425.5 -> 0.734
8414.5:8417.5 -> 0.715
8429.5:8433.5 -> 0.619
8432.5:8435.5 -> 0.561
